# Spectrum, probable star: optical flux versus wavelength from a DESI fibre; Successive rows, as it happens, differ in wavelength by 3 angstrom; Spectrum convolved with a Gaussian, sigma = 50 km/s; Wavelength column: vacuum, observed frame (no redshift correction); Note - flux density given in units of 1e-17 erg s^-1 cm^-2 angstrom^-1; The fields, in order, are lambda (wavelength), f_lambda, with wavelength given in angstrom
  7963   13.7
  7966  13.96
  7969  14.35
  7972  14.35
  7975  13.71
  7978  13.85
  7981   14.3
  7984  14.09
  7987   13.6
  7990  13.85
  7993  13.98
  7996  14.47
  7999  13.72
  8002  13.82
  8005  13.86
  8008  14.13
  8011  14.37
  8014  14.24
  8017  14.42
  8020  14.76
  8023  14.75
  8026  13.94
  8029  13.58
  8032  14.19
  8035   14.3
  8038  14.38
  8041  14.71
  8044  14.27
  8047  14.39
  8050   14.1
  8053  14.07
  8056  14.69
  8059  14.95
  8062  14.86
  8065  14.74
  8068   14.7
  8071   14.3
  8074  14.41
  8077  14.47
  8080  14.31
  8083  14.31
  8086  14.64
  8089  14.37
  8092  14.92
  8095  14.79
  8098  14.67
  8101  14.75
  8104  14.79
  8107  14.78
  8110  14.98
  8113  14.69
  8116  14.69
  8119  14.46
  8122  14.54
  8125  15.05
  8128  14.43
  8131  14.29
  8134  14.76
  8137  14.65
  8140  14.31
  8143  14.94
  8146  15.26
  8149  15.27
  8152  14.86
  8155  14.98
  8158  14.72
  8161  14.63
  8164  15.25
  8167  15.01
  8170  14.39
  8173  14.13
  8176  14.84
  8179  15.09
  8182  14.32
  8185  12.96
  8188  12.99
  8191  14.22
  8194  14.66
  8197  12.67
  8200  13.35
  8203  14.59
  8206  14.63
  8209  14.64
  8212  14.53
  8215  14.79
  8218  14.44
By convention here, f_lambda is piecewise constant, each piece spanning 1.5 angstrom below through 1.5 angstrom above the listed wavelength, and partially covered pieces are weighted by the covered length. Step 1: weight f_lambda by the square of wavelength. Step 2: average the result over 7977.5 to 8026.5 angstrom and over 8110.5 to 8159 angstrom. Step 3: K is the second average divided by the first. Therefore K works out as 1.1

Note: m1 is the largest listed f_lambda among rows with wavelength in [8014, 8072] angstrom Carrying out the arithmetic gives 14.95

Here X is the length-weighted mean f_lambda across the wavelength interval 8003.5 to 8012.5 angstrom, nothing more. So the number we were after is 14.1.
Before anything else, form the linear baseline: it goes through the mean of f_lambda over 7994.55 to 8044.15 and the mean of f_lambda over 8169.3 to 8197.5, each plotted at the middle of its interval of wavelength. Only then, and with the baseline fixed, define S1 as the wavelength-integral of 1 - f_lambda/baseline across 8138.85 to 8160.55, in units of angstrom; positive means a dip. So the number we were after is -1.2 angstrom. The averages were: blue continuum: 14.2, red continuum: 14.1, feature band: 14.9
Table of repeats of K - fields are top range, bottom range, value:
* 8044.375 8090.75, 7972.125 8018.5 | 1.05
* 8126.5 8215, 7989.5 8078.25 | 1.04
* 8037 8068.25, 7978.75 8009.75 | 1.05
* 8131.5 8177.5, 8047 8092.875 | 1.04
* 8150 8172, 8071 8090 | 1.05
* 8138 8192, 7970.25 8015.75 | 1.08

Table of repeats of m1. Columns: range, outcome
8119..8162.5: 15.27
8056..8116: 14.98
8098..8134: 15.05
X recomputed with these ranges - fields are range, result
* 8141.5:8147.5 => 15.1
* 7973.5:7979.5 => 13.8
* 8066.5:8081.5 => 14.4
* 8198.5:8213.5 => 14.3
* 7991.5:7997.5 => 14.2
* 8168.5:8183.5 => 14.6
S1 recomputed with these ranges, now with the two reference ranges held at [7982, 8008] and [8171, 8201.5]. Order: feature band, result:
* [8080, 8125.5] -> -2.41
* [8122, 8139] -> -0.83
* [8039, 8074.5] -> -1.47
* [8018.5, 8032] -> -0.30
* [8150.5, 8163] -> -0.79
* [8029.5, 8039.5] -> -0.20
